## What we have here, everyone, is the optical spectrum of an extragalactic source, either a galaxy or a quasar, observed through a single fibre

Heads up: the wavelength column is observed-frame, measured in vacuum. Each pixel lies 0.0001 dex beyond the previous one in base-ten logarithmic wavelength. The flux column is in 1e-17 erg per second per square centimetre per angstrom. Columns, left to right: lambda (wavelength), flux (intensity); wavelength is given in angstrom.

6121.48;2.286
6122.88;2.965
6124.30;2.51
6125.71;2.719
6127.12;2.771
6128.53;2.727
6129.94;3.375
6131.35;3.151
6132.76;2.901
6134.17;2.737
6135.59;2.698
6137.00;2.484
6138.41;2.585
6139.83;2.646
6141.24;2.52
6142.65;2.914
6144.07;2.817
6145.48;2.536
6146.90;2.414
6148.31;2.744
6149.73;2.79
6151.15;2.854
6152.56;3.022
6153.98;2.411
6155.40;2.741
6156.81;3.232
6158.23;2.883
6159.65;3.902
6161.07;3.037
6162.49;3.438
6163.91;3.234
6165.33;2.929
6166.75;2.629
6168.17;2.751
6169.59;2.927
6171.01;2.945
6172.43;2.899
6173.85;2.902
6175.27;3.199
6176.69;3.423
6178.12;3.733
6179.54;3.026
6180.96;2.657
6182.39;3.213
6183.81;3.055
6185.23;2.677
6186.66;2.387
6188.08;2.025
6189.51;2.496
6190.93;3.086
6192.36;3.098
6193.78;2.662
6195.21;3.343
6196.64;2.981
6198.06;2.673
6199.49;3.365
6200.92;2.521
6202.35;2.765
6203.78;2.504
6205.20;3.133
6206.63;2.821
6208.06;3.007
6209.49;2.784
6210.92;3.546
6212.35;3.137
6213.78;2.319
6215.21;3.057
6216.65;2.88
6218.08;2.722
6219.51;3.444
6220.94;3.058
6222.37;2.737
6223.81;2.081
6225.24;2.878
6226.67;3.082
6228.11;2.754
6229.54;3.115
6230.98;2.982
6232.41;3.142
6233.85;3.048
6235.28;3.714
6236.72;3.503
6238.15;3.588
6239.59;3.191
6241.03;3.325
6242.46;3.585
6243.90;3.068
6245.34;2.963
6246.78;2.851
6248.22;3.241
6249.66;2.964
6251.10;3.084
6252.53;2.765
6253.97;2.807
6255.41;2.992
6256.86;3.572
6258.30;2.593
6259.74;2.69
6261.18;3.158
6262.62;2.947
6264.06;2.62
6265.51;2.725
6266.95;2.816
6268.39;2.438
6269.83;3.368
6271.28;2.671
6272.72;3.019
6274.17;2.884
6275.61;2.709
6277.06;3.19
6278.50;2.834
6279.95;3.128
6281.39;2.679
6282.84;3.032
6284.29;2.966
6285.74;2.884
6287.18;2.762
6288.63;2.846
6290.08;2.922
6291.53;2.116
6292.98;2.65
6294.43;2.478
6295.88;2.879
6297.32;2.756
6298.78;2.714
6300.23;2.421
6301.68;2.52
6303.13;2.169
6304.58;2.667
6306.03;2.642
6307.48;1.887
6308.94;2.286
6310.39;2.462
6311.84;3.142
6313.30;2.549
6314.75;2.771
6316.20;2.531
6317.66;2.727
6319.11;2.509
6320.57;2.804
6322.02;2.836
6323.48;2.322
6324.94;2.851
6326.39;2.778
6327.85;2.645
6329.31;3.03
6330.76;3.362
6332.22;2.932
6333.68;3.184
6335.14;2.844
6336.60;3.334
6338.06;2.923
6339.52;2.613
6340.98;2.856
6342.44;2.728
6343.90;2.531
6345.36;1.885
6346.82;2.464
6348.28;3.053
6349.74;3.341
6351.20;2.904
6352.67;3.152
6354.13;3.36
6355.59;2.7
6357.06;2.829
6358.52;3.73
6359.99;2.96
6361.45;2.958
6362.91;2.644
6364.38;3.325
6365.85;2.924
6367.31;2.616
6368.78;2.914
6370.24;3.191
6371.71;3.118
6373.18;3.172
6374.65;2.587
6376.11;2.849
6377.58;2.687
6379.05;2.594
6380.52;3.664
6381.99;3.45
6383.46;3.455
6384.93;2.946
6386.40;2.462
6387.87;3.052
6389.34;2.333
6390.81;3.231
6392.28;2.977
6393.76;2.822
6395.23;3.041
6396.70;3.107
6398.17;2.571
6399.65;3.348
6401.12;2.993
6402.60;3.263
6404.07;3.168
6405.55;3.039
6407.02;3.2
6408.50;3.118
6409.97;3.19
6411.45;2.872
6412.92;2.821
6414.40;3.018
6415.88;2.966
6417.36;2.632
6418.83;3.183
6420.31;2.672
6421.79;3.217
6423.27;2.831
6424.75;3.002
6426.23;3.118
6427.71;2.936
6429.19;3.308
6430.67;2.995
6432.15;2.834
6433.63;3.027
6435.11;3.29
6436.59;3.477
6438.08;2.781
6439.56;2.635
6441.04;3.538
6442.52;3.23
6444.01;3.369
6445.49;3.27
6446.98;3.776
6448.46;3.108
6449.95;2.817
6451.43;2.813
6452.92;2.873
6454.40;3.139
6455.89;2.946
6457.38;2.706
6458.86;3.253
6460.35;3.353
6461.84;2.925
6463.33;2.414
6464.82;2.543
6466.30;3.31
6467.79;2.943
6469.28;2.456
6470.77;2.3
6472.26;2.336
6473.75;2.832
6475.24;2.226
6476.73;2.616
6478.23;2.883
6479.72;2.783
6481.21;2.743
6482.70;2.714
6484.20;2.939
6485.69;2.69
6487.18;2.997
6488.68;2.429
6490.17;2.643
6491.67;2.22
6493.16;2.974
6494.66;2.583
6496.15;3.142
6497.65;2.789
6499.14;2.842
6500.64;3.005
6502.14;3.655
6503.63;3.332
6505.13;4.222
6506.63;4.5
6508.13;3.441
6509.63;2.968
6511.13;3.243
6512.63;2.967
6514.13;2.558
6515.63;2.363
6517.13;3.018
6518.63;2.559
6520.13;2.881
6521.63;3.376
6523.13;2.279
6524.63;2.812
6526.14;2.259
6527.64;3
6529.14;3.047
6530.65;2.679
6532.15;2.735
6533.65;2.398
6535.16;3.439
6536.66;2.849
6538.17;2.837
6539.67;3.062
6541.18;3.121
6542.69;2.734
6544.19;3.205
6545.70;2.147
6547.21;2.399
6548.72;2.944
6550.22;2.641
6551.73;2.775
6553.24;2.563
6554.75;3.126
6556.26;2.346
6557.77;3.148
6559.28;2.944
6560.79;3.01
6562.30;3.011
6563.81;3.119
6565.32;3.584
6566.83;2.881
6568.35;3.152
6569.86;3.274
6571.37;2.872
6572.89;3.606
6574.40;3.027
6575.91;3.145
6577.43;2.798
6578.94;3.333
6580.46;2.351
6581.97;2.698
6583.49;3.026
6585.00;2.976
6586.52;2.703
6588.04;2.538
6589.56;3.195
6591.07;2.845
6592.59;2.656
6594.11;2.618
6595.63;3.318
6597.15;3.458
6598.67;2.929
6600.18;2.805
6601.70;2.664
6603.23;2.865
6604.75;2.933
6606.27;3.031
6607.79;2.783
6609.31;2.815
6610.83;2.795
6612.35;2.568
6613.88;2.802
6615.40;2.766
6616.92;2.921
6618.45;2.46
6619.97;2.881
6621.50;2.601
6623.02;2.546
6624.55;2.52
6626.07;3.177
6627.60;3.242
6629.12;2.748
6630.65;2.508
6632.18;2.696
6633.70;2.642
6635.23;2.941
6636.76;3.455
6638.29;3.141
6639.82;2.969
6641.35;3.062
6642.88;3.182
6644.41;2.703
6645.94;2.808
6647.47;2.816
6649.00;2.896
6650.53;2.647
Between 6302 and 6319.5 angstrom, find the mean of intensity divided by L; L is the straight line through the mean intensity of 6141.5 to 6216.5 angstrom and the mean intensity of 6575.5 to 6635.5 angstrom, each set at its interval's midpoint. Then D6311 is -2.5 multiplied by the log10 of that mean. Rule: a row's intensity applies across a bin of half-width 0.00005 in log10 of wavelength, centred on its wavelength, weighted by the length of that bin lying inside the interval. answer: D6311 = 0.14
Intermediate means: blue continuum 2.91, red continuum 2.83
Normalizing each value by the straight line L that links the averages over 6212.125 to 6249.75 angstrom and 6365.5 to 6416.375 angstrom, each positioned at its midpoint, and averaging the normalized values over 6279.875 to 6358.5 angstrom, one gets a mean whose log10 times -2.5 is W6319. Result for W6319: 0.10 mag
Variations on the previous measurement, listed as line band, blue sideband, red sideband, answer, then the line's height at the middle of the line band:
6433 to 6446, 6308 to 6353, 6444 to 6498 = -0.13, 2.82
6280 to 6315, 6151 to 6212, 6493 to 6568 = 0.12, 2.95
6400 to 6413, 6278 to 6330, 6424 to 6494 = -0.10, 2.82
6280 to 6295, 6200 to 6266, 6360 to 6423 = 0.09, 2.99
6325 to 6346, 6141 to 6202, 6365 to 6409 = 0.05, 2.98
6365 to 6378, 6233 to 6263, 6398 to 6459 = 0.06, 3.08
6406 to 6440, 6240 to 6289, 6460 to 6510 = -0.03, 2.91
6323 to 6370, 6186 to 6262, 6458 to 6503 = -0.01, 2.88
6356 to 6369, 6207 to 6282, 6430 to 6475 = 0.00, 2.98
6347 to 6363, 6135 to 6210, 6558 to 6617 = -0.05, 2.91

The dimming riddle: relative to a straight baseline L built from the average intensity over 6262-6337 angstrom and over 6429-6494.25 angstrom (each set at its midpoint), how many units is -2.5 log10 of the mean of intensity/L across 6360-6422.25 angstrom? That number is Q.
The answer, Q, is -0.058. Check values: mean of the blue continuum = 2.75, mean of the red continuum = 2.89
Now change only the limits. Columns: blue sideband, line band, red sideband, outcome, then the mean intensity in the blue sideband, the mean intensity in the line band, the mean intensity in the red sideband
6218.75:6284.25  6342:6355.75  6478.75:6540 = 0.057 mag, 3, 2.82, 2.93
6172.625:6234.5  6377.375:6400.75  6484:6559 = -0.031 mag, 2.92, 2.99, 2.9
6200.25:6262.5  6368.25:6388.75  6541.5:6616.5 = -0.017 mag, 3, 3.01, 2.9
